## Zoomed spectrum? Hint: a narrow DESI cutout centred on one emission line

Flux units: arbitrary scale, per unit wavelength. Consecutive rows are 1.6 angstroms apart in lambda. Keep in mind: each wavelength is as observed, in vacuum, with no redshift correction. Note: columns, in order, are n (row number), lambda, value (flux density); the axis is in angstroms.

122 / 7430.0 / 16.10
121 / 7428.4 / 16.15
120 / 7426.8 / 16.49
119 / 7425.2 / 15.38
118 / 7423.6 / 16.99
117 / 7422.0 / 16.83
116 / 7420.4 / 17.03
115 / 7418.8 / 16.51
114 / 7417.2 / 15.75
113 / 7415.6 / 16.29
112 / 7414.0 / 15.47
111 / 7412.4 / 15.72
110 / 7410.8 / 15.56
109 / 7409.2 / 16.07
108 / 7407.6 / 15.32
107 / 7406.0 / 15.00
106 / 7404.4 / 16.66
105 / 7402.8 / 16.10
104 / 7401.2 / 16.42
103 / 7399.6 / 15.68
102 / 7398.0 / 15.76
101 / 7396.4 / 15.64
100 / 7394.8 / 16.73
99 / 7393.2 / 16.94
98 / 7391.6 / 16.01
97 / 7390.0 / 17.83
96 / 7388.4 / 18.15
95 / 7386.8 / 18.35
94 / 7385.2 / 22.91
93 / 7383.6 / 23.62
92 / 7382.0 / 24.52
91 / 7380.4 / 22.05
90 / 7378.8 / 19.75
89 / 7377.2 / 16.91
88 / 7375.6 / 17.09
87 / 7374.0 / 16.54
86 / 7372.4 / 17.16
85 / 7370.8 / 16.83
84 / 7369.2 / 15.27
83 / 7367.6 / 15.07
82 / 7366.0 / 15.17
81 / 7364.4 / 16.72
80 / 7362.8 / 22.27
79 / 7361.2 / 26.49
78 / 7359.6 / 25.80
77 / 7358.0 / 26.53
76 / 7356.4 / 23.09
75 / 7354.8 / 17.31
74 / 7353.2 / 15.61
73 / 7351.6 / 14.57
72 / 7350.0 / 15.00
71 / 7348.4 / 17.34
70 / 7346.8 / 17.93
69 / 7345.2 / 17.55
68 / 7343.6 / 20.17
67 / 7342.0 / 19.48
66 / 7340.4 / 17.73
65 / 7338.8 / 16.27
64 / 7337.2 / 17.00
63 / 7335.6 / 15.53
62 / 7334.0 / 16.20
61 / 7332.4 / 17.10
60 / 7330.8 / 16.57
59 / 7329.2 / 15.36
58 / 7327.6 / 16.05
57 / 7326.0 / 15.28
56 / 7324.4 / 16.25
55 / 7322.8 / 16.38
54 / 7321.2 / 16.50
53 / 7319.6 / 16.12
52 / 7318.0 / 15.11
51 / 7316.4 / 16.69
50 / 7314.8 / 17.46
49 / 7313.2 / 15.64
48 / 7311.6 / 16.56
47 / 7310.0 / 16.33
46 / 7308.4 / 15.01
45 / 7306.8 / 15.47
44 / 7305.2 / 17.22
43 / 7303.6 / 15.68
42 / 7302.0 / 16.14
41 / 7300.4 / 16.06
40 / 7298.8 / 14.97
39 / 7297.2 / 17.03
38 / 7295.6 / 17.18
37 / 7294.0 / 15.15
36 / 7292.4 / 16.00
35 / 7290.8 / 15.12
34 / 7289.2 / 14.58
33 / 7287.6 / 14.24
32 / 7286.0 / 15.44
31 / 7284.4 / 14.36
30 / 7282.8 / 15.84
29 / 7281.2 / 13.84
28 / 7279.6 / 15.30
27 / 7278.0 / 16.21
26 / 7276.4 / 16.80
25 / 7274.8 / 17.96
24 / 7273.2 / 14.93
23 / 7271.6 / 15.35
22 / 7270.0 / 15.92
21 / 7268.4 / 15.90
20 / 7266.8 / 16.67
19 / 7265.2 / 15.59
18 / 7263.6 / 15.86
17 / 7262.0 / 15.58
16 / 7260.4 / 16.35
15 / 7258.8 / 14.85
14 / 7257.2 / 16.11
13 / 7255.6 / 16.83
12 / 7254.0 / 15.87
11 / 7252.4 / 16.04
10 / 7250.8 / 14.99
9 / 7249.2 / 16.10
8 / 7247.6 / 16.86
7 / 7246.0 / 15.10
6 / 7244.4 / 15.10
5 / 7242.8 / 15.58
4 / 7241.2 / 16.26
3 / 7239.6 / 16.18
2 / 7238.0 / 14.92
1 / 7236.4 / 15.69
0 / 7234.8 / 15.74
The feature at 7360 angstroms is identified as H-alpha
